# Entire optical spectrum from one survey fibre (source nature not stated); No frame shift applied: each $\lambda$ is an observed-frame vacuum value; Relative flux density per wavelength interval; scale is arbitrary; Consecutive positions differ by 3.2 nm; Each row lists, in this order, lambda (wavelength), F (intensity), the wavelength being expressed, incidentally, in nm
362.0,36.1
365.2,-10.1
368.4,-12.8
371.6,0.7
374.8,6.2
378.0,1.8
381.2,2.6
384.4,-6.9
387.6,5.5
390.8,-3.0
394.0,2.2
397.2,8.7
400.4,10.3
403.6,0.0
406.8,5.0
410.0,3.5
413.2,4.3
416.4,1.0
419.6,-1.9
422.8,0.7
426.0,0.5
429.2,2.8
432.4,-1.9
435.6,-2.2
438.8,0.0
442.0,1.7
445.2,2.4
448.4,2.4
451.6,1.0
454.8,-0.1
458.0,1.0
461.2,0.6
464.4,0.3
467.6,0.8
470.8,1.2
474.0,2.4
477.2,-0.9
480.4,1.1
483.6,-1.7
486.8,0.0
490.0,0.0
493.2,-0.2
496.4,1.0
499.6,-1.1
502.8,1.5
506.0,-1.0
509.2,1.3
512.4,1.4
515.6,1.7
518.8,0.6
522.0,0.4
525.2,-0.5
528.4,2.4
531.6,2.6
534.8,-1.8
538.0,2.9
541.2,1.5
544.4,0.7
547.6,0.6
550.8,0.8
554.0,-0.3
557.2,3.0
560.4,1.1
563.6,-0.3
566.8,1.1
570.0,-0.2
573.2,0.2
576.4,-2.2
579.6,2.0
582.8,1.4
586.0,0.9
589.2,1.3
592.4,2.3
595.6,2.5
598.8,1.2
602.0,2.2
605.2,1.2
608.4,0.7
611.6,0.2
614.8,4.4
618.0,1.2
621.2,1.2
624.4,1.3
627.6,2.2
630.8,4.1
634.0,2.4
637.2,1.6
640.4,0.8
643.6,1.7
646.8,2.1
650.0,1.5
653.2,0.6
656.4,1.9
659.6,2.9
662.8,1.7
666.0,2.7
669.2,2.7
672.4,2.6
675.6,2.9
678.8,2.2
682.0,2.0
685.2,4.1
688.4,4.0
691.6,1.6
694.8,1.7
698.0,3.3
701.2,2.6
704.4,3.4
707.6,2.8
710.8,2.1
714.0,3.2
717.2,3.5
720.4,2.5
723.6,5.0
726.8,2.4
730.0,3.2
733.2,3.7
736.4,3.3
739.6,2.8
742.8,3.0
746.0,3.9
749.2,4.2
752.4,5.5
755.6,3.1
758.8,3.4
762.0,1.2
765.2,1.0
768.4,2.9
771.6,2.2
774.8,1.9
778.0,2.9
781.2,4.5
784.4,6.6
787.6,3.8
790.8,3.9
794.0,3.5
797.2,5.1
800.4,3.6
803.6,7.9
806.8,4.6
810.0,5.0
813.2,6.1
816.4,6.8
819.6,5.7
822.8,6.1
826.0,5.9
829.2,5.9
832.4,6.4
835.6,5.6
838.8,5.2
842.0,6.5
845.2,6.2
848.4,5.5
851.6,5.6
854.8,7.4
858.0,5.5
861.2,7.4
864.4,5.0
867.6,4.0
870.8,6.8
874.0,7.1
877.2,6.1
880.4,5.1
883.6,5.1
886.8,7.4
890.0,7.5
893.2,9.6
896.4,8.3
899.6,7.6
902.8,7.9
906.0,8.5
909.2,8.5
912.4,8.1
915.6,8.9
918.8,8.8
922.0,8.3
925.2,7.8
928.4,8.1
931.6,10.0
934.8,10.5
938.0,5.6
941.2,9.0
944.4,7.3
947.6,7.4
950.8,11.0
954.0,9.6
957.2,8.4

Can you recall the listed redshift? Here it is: 1.01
